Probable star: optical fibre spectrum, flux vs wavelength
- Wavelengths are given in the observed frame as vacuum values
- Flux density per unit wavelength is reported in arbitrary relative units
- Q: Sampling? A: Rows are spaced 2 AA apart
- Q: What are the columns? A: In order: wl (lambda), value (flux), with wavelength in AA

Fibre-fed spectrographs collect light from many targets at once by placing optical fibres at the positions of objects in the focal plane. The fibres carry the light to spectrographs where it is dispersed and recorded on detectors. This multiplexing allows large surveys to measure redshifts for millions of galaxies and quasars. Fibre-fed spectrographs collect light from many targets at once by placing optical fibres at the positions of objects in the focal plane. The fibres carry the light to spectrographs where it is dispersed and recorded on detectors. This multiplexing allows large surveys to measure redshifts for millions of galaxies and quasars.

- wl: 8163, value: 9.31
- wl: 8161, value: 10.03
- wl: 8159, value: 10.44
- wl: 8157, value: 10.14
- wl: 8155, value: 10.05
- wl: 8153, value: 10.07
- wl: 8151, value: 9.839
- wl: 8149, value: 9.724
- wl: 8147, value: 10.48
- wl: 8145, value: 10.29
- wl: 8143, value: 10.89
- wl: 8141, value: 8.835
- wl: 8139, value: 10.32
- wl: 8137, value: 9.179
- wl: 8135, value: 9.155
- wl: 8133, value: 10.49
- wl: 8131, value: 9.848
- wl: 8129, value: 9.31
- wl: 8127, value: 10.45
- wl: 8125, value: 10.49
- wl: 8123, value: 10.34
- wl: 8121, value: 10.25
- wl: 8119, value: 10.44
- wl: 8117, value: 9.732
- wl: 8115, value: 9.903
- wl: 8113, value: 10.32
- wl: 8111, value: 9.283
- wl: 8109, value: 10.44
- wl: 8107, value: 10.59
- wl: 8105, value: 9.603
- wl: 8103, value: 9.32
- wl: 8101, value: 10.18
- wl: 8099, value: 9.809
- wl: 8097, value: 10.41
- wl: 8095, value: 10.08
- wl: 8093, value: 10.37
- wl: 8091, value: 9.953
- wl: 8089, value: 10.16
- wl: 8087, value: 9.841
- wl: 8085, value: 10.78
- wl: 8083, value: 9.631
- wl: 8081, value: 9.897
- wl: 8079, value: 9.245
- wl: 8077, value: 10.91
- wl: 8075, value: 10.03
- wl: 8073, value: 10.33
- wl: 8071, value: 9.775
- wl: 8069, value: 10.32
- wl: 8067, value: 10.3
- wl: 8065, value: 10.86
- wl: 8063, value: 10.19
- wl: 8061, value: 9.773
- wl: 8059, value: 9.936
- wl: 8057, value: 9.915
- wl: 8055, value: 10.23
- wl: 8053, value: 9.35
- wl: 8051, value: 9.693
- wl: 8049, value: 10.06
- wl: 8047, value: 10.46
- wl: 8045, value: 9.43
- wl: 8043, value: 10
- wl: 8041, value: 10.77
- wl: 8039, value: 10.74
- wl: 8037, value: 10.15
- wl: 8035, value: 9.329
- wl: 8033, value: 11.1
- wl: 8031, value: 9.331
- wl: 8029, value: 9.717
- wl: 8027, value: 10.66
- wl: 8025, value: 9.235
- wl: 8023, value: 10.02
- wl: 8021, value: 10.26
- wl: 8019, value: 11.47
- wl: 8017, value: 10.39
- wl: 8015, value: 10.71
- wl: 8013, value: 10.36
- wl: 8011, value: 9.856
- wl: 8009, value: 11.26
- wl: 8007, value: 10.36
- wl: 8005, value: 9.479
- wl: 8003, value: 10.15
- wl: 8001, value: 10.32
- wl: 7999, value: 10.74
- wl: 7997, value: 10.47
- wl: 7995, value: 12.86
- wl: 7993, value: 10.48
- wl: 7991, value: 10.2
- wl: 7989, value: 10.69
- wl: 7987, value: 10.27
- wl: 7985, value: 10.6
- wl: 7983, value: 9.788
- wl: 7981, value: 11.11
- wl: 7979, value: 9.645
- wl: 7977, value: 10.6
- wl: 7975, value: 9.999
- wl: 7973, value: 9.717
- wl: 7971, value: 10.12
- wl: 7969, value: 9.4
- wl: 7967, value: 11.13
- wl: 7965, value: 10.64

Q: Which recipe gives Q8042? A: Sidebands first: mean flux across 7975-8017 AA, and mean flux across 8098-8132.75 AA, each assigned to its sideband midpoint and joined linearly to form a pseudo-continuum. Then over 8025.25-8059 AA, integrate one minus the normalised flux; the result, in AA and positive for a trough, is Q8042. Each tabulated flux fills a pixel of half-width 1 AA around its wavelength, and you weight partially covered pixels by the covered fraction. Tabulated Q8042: 0.89 AA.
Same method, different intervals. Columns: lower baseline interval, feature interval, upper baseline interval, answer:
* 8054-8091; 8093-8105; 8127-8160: 0.1 AA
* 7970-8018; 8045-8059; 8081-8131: 0.4 AA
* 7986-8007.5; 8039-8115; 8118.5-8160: 1.5 AA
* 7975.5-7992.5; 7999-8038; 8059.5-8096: 0.2 AA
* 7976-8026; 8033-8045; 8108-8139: 0.1 AA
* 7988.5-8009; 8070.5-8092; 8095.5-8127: 0.4 AA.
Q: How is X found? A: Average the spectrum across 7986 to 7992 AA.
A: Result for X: 10.4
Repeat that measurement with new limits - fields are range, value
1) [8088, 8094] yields 10.2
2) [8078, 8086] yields 9.89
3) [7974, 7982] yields 10.3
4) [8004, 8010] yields 10.4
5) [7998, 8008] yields 10.2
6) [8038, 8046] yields 10.2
